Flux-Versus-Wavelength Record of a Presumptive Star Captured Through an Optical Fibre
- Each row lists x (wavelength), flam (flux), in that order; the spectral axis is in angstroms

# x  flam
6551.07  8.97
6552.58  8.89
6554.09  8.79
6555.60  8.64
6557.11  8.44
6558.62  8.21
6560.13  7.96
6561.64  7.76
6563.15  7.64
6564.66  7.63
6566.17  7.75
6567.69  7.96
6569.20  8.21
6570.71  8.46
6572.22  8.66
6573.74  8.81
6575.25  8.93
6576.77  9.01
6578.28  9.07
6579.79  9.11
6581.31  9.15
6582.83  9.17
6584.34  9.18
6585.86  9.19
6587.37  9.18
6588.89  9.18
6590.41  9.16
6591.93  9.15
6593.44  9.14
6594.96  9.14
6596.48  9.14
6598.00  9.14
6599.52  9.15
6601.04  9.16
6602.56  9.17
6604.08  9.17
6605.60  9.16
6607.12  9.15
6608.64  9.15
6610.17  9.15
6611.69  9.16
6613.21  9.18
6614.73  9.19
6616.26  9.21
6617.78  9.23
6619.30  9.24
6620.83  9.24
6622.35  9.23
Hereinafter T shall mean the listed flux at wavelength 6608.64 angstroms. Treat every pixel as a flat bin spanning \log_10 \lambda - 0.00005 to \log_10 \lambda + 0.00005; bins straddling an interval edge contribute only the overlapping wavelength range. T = 9.15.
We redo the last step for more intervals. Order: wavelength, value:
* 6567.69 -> 7.96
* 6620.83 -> 9.24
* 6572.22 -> 8.66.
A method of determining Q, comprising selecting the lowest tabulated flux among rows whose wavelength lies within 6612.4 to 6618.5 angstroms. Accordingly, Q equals 9.18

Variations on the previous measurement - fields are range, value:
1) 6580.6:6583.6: 9.15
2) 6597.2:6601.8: 9.14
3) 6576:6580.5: 9.01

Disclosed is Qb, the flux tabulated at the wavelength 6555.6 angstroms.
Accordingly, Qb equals 8.64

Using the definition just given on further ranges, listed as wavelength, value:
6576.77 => 9.01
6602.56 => 9.17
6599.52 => 9.15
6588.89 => 9.18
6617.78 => 9.23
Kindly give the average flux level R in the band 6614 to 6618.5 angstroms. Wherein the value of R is 9.2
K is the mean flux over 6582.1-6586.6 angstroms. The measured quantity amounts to 9.18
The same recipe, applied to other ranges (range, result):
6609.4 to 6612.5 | 9.15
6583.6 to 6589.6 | 9.18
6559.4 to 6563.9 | 7.79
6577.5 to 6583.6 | 9.13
